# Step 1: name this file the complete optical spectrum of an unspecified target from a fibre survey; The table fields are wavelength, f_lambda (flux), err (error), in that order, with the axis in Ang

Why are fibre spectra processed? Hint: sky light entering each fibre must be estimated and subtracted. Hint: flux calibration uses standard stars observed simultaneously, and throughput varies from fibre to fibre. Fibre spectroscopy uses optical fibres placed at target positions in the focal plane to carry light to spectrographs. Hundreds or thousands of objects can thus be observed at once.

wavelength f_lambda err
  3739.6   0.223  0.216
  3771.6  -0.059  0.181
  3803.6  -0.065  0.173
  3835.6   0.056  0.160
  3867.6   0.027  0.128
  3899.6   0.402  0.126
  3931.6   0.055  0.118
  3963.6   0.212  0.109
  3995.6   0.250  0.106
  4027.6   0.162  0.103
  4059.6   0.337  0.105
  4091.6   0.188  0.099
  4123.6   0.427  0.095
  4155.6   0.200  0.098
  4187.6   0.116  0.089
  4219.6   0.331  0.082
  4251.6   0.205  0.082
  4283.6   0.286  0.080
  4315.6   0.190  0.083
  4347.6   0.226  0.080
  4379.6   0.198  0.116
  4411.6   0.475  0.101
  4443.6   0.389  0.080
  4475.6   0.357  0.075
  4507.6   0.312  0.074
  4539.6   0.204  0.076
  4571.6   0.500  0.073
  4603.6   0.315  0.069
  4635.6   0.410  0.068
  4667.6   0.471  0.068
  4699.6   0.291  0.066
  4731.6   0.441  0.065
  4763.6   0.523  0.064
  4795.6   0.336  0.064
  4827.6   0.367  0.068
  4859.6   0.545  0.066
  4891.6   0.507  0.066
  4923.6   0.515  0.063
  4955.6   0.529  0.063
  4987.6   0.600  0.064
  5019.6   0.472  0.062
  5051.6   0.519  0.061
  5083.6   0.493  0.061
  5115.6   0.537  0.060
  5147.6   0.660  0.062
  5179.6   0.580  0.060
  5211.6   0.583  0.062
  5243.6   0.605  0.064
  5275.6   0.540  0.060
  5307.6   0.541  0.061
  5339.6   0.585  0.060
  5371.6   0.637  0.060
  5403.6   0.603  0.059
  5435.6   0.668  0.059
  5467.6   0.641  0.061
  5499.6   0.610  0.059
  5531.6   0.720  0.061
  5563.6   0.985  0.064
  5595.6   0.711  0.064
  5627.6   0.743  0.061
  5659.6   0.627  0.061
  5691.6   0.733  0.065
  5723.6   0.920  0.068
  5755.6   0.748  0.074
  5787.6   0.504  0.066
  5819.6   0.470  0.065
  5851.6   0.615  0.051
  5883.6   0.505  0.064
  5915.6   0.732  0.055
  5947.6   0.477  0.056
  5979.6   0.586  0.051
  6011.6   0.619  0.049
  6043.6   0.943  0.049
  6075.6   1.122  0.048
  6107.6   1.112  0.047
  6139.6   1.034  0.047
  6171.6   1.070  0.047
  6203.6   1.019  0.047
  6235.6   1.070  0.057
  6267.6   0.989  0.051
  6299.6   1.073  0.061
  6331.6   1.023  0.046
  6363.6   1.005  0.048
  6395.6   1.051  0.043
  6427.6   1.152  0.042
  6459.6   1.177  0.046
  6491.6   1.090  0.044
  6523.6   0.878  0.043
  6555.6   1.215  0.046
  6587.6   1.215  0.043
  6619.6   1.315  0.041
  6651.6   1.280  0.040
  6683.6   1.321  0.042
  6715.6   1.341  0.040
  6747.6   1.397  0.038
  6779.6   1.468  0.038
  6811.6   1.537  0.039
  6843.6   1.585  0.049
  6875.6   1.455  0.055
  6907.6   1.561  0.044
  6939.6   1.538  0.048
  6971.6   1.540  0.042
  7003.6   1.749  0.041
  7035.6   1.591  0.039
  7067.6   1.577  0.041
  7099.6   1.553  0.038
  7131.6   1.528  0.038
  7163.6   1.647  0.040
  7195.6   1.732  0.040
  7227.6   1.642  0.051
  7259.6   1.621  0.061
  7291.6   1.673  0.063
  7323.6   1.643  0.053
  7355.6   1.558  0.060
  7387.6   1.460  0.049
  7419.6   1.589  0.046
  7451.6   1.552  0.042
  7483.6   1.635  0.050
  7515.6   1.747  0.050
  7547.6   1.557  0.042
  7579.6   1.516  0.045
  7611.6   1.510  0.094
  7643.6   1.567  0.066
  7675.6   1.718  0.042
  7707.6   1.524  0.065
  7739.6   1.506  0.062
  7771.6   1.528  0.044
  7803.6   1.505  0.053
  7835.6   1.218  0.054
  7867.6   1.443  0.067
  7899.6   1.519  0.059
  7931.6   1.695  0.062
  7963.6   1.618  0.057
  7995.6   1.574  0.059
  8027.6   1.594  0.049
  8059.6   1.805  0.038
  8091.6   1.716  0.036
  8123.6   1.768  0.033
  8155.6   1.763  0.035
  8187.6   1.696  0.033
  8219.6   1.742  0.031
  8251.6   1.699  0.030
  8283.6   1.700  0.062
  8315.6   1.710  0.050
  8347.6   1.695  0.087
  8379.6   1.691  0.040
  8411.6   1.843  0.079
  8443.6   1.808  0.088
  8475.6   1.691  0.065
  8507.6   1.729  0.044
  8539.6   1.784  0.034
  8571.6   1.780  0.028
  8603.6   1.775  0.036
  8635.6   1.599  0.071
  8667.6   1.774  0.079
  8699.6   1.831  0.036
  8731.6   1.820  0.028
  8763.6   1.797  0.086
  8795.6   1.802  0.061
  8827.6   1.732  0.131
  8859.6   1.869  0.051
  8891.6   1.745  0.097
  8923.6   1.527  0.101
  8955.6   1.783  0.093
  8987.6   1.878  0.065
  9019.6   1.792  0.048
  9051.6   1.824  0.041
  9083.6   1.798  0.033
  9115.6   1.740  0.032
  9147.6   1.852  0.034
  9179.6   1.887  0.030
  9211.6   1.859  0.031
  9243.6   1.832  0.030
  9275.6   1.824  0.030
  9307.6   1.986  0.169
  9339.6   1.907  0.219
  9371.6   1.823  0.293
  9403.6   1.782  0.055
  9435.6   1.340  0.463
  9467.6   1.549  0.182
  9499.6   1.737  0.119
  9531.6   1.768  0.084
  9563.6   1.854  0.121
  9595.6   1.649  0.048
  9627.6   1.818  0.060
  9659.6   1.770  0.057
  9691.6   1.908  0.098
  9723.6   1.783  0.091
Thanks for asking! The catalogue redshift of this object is 0.52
